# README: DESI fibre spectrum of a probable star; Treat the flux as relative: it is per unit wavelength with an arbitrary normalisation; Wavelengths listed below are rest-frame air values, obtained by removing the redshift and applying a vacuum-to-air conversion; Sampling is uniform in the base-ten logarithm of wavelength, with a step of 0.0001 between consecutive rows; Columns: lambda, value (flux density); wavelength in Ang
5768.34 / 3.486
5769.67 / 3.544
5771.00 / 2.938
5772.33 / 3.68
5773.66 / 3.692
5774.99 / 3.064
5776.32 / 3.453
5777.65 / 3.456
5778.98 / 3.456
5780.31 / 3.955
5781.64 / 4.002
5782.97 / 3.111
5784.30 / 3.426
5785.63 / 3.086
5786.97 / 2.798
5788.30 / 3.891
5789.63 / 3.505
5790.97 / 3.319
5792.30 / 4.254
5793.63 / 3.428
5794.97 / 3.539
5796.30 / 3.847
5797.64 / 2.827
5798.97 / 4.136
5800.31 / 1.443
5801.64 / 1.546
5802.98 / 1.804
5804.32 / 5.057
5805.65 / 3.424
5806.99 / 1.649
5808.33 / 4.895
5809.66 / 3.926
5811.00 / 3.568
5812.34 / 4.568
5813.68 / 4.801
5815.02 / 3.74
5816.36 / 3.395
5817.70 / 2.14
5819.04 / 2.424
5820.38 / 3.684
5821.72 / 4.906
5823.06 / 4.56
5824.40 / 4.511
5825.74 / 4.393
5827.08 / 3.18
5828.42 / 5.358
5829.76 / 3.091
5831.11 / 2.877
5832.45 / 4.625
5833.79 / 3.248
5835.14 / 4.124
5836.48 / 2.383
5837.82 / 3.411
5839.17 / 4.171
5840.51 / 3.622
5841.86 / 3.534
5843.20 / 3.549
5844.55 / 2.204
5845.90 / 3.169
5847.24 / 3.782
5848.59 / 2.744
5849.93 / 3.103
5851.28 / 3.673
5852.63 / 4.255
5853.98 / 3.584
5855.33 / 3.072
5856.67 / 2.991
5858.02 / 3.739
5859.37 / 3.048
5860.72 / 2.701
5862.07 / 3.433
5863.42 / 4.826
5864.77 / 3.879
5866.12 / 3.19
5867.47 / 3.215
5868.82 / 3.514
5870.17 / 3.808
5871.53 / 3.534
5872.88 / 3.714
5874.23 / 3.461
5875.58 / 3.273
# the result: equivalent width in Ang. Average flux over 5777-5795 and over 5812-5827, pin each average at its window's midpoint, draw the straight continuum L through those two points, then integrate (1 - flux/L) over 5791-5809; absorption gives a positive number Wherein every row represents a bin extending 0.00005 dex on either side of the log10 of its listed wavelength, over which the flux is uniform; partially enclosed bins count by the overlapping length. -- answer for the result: 2.2 Ang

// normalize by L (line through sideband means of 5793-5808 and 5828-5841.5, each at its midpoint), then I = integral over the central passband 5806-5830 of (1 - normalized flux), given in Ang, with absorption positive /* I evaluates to -3.49 Ang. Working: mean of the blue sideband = 3.01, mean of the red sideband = 3.66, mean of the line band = 3.83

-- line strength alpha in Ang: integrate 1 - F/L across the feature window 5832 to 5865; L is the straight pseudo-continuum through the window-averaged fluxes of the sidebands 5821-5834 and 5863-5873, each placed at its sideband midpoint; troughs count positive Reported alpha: 3.6 Ang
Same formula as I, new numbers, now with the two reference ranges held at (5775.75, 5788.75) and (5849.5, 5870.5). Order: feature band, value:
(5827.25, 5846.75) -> -0.17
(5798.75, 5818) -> 0.71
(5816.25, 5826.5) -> -0.84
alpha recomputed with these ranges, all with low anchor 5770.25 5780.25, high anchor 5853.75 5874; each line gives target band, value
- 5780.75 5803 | 1.4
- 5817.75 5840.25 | -2.0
